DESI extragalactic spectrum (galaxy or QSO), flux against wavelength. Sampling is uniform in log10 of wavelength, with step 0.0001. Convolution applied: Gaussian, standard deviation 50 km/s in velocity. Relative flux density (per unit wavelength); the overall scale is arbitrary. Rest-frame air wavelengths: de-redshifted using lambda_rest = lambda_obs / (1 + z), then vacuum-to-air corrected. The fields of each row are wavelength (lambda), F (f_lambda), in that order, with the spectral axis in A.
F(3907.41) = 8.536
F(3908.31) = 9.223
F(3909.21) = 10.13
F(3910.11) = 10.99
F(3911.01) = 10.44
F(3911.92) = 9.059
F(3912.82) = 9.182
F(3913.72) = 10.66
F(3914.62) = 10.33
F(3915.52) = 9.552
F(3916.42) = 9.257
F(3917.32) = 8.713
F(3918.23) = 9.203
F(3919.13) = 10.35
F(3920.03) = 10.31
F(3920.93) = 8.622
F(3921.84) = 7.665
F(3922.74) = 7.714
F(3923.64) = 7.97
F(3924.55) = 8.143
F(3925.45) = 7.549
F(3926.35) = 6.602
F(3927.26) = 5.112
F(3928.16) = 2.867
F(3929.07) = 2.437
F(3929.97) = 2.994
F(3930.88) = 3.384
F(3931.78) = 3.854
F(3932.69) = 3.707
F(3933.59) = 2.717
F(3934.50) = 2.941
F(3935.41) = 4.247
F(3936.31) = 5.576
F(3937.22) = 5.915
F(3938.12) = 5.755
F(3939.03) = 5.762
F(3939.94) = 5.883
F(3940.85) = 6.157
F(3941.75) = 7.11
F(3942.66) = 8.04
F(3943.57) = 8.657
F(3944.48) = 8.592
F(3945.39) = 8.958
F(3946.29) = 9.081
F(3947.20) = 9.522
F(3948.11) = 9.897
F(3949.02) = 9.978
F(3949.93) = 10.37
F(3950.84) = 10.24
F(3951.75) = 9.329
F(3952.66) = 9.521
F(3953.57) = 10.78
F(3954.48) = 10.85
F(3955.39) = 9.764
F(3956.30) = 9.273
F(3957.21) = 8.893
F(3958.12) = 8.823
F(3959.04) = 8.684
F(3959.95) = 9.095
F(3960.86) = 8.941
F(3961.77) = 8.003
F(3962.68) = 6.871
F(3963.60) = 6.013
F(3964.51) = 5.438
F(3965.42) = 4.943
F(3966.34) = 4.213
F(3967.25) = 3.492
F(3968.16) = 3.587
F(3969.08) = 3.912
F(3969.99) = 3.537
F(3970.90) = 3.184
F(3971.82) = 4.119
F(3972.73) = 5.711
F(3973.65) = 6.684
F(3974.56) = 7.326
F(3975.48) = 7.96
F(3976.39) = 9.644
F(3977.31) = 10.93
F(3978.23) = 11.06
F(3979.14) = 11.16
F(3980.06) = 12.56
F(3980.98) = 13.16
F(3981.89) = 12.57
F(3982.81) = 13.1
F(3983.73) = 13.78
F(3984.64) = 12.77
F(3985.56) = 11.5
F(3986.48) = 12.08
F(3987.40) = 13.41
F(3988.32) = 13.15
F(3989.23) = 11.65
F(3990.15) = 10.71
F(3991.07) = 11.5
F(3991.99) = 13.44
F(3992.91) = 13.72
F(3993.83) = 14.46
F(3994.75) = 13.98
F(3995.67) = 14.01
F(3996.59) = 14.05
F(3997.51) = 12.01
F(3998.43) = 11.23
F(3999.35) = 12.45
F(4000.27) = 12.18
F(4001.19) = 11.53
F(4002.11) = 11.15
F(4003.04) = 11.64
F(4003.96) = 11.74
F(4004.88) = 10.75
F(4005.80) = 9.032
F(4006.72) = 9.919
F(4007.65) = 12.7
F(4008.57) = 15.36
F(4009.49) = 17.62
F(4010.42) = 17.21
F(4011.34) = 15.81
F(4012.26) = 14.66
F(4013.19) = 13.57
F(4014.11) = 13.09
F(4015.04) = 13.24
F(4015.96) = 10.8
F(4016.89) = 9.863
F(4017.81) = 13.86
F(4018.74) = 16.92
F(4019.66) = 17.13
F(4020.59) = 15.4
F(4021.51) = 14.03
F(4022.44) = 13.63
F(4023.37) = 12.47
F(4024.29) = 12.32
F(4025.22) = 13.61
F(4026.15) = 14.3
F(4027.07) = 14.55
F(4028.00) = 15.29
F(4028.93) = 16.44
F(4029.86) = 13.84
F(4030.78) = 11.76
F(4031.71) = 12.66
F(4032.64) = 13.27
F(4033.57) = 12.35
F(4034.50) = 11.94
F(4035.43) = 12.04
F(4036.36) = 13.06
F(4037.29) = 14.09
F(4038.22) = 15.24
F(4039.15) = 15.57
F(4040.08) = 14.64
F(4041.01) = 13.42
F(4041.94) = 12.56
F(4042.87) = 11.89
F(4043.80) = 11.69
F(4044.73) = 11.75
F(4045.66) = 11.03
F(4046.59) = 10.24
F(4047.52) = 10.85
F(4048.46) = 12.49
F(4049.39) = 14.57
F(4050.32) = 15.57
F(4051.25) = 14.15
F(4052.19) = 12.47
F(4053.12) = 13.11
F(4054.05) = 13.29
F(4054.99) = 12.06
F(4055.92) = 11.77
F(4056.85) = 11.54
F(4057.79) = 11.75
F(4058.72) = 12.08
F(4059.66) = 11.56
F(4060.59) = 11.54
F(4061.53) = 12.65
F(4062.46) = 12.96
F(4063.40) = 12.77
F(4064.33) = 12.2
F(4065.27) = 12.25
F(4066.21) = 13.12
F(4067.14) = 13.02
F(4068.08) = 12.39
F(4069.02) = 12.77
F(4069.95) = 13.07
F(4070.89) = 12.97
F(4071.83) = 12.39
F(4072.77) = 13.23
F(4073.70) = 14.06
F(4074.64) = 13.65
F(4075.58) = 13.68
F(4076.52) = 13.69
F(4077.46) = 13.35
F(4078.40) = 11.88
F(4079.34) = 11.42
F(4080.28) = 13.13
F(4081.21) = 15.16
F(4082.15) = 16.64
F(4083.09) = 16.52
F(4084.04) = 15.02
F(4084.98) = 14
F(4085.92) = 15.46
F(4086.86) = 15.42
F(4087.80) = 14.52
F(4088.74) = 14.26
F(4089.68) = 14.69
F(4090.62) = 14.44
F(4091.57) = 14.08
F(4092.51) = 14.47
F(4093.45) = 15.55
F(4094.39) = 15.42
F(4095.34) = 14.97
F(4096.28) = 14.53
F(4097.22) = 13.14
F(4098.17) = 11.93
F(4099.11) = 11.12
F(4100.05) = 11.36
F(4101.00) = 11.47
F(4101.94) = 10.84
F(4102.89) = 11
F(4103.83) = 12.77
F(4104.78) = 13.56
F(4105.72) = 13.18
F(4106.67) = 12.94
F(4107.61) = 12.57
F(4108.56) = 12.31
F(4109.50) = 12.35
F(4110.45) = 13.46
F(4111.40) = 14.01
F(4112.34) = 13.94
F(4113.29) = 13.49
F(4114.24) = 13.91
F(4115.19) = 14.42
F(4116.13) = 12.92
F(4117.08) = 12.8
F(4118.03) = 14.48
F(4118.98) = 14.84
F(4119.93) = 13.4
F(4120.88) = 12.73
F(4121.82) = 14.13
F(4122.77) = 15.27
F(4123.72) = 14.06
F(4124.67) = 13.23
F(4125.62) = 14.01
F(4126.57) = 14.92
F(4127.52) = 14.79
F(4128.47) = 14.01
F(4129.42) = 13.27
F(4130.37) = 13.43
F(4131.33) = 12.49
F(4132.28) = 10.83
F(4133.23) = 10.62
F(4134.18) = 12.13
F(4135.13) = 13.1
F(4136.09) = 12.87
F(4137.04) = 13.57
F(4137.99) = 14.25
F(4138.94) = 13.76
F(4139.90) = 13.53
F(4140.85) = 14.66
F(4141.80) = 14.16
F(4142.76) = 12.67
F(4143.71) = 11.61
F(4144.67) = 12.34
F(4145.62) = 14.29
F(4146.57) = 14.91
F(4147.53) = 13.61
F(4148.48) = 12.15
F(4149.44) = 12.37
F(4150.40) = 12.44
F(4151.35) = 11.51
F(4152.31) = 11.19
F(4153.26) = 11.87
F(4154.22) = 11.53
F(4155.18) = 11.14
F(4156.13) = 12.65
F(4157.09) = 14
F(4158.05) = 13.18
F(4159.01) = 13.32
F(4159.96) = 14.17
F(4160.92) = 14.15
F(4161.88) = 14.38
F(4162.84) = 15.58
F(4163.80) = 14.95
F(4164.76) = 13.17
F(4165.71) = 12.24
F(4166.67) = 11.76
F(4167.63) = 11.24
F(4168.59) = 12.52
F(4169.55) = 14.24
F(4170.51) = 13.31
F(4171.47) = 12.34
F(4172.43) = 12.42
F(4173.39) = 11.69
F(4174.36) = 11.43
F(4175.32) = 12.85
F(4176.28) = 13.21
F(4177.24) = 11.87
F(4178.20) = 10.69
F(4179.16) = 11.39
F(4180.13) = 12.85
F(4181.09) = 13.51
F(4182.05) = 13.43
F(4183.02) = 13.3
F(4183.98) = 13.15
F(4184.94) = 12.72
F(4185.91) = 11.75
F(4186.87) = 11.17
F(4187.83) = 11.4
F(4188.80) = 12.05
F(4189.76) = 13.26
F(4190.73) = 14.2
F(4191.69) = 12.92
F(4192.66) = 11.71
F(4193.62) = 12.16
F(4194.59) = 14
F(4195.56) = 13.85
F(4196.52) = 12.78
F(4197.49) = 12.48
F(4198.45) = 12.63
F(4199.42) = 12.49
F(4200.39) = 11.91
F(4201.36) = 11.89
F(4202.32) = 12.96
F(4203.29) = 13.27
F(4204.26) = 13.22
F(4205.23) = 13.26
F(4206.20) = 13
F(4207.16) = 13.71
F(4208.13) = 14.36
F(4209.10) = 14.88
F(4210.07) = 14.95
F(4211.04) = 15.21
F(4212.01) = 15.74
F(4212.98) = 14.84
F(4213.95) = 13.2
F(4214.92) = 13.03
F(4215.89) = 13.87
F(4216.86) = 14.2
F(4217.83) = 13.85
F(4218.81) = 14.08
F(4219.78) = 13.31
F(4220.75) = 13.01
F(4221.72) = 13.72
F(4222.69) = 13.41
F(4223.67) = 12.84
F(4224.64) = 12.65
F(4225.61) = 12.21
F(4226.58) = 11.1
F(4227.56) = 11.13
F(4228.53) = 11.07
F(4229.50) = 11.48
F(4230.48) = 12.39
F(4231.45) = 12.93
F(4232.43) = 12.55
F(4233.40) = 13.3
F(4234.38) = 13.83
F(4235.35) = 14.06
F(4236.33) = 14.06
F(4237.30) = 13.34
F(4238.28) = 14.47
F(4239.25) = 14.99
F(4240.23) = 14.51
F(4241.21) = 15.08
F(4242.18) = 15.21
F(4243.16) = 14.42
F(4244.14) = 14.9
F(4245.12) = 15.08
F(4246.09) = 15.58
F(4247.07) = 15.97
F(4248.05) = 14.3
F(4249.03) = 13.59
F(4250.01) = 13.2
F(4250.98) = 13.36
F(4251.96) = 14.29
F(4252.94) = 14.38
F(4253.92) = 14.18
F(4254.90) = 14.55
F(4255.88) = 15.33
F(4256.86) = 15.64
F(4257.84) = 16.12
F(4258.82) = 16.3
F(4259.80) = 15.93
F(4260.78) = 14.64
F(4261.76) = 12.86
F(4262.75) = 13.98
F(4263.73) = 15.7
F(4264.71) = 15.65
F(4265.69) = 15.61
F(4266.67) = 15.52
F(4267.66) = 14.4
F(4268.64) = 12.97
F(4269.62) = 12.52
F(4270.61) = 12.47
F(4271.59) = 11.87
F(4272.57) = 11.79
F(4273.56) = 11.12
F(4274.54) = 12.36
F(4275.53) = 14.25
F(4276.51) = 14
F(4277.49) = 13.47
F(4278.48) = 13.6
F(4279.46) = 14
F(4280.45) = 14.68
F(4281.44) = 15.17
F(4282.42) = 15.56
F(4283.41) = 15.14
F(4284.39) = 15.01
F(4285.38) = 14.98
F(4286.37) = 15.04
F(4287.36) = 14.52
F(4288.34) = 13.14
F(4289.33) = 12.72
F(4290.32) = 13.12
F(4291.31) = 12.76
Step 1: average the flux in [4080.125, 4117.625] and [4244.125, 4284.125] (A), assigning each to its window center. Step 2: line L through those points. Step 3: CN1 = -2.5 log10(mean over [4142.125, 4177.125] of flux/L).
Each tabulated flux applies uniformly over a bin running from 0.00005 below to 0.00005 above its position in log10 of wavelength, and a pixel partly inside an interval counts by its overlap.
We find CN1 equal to 0.09 mag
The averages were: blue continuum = 13.7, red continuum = 14.3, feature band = 12.8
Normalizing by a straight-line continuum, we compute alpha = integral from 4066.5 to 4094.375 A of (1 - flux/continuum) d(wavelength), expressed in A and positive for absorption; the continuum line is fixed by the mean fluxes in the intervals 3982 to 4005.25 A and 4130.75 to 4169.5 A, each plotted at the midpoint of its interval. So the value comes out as -2.7 A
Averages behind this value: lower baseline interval 12.5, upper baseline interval 12.9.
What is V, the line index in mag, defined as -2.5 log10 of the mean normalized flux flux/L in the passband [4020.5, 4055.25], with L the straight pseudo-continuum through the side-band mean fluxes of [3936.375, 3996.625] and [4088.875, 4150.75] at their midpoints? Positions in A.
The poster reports -0.19 mag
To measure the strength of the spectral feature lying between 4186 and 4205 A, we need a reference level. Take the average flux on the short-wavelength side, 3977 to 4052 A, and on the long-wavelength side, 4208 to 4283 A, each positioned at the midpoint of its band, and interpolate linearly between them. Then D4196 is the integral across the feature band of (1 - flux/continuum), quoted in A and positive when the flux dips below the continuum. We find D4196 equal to 1.5 A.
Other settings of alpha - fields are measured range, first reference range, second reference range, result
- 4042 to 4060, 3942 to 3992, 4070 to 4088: 0.60 A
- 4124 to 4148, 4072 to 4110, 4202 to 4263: 0.64 A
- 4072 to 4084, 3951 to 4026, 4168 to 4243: -2.07 A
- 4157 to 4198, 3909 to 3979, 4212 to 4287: -1.45 A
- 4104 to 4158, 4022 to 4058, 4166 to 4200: -1.95 A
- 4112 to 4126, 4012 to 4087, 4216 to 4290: -0.36 A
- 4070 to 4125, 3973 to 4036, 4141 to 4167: -2.99 A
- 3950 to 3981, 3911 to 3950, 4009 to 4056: 4.97 A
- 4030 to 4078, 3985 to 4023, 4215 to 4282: 1.60 A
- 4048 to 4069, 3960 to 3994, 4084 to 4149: -1.85 A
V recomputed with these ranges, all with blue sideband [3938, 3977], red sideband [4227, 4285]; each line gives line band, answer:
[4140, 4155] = -0.09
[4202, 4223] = -0.06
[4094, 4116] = -0.20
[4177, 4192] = 0.00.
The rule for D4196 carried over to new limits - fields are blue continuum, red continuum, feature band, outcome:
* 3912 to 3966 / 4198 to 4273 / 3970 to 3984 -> -1.5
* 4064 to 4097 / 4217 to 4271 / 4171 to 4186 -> 1.6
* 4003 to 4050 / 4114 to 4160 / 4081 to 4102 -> -1.5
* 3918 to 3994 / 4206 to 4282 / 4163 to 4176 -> -0.3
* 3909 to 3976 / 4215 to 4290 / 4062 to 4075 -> -3.8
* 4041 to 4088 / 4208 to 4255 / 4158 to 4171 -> 0.0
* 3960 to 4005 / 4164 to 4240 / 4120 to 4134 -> -1.7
